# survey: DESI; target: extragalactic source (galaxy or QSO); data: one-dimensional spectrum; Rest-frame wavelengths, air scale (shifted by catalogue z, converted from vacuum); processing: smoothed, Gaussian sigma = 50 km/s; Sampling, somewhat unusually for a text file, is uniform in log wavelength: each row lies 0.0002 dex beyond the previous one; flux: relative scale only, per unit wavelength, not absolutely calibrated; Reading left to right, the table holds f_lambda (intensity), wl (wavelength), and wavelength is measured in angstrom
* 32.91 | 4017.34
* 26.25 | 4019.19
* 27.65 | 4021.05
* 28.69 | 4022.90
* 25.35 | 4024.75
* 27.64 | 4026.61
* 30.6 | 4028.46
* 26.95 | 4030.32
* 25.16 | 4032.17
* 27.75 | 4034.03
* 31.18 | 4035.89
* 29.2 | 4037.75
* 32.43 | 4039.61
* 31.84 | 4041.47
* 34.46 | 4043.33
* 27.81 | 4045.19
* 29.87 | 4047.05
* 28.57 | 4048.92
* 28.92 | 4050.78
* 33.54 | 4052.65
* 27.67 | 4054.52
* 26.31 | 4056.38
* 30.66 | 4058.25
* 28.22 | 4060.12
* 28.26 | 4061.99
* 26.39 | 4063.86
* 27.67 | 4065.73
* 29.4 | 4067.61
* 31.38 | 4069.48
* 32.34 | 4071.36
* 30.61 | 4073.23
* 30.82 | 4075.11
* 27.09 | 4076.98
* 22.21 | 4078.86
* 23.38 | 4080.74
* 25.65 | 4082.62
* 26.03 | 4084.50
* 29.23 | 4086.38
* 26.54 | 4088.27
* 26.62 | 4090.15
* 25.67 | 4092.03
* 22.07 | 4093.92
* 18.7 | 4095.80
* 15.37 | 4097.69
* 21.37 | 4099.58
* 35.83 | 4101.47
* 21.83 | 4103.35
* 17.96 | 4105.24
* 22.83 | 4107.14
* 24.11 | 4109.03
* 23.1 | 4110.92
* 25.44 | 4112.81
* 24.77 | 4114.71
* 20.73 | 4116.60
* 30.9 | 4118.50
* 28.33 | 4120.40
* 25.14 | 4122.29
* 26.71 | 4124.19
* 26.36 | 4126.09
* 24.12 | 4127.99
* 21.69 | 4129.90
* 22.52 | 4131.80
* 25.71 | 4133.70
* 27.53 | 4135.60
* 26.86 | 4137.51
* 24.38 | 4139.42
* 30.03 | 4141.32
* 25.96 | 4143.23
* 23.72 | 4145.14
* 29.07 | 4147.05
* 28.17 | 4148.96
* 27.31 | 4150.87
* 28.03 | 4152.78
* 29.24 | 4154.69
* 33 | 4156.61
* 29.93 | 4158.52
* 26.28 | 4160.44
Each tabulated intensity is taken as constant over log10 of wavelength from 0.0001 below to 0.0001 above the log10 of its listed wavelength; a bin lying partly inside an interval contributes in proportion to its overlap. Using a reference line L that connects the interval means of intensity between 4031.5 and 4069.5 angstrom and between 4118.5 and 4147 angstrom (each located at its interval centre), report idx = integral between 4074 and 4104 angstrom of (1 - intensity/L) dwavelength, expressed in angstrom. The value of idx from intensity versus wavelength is 3.0 angstrom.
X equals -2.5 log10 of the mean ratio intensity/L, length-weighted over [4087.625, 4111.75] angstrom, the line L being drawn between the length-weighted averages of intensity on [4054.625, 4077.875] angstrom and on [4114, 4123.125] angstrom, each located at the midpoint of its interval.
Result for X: 0.17 mag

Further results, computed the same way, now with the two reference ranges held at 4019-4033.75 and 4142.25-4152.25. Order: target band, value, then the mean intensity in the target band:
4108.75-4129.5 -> 0.07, 25.4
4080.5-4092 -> 0.03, 26.4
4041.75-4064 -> -0.08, 29.4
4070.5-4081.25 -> -0.03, 27.9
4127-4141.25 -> 0.08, 25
